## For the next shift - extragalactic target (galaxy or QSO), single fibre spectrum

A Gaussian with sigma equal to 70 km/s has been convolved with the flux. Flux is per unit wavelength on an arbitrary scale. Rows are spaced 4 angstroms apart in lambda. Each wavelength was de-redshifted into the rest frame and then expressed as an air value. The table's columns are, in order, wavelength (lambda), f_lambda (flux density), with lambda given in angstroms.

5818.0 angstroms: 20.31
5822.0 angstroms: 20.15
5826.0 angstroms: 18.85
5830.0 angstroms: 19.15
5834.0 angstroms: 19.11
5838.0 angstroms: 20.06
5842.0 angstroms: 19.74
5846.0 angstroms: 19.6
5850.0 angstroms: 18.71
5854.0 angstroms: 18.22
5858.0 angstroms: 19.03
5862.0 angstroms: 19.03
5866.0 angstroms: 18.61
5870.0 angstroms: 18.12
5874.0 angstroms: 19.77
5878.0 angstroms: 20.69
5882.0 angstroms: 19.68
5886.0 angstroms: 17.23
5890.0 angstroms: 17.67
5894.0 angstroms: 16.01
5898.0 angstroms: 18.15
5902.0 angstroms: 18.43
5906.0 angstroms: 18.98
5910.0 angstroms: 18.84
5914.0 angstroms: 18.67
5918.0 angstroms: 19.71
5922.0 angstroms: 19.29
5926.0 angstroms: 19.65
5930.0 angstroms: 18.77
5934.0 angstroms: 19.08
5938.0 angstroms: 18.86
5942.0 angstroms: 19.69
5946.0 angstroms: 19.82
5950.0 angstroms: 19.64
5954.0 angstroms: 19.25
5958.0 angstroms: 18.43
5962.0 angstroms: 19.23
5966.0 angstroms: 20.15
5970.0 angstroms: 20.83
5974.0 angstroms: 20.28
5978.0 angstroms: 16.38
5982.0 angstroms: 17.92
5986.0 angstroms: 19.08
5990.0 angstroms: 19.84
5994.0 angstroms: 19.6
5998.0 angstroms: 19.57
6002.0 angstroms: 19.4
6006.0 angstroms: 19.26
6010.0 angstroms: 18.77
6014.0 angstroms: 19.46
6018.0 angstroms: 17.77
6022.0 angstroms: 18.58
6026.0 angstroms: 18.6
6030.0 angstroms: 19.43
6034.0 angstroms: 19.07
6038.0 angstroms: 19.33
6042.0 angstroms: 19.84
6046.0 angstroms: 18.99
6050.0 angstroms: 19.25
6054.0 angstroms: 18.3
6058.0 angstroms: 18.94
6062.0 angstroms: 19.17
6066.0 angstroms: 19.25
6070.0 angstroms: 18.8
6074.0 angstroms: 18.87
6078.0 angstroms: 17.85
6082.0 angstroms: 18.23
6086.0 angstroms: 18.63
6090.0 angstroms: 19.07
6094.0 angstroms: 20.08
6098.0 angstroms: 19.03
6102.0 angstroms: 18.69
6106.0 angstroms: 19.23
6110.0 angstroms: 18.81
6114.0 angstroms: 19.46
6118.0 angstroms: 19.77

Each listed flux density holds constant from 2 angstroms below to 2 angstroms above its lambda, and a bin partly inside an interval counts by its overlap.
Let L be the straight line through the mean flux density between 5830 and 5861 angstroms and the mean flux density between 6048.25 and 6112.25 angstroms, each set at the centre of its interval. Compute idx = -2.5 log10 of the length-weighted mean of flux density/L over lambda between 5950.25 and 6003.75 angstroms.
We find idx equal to -0.01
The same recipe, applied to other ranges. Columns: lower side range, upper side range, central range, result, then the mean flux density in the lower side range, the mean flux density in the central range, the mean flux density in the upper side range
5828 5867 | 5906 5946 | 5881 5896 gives 0.10 mag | 19.1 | 17.5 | 19.2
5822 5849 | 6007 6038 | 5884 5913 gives 0.08 mag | 19.4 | 17.9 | 18.9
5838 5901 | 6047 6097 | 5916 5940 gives -0.03 mag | 18.7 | 19.2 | 18.9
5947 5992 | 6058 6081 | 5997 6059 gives 0.00 mag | 19.2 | 19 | 18.8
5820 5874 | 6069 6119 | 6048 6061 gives 0.01 mag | 19.1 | 18.9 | 19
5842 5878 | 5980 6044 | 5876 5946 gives 0.01 mag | 19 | 18.8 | 19.1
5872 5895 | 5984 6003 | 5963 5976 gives -0.06 mag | 18.6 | 20.3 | 19.5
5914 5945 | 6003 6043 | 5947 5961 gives 0.00 mag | 19.3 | 19.2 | 19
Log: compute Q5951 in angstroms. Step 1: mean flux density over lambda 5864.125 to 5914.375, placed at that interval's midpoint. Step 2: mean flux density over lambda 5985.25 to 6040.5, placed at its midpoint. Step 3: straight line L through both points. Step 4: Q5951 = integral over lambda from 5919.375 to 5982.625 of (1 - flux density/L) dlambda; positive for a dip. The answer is -1.4 angstroms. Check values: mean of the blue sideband 18.5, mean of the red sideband 19.1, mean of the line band 19.2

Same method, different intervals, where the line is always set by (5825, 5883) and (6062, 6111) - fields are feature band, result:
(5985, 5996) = -0.3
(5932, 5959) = -0.3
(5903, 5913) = 0.2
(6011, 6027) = 0.3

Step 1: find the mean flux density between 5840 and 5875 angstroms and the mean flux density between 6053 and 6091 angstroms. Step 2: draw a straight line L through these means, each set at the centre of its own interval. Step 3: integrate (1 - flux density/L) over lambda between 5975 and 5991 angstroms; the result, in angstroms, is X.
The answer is 0.4 angstroms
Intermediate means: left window 19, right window 18.7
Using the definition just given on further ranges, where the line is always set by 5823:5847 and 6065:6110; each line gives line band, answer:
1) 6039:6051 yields -0.3 angstroms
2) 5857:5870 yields 0.4 angstroms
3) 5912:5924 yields 0.0 angstroms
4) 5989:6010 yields -0.4 angstroms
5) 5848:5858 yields 0.4 angstroms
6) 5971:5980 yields 0.2 angstroms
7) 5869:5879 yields -0.1 angstroms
